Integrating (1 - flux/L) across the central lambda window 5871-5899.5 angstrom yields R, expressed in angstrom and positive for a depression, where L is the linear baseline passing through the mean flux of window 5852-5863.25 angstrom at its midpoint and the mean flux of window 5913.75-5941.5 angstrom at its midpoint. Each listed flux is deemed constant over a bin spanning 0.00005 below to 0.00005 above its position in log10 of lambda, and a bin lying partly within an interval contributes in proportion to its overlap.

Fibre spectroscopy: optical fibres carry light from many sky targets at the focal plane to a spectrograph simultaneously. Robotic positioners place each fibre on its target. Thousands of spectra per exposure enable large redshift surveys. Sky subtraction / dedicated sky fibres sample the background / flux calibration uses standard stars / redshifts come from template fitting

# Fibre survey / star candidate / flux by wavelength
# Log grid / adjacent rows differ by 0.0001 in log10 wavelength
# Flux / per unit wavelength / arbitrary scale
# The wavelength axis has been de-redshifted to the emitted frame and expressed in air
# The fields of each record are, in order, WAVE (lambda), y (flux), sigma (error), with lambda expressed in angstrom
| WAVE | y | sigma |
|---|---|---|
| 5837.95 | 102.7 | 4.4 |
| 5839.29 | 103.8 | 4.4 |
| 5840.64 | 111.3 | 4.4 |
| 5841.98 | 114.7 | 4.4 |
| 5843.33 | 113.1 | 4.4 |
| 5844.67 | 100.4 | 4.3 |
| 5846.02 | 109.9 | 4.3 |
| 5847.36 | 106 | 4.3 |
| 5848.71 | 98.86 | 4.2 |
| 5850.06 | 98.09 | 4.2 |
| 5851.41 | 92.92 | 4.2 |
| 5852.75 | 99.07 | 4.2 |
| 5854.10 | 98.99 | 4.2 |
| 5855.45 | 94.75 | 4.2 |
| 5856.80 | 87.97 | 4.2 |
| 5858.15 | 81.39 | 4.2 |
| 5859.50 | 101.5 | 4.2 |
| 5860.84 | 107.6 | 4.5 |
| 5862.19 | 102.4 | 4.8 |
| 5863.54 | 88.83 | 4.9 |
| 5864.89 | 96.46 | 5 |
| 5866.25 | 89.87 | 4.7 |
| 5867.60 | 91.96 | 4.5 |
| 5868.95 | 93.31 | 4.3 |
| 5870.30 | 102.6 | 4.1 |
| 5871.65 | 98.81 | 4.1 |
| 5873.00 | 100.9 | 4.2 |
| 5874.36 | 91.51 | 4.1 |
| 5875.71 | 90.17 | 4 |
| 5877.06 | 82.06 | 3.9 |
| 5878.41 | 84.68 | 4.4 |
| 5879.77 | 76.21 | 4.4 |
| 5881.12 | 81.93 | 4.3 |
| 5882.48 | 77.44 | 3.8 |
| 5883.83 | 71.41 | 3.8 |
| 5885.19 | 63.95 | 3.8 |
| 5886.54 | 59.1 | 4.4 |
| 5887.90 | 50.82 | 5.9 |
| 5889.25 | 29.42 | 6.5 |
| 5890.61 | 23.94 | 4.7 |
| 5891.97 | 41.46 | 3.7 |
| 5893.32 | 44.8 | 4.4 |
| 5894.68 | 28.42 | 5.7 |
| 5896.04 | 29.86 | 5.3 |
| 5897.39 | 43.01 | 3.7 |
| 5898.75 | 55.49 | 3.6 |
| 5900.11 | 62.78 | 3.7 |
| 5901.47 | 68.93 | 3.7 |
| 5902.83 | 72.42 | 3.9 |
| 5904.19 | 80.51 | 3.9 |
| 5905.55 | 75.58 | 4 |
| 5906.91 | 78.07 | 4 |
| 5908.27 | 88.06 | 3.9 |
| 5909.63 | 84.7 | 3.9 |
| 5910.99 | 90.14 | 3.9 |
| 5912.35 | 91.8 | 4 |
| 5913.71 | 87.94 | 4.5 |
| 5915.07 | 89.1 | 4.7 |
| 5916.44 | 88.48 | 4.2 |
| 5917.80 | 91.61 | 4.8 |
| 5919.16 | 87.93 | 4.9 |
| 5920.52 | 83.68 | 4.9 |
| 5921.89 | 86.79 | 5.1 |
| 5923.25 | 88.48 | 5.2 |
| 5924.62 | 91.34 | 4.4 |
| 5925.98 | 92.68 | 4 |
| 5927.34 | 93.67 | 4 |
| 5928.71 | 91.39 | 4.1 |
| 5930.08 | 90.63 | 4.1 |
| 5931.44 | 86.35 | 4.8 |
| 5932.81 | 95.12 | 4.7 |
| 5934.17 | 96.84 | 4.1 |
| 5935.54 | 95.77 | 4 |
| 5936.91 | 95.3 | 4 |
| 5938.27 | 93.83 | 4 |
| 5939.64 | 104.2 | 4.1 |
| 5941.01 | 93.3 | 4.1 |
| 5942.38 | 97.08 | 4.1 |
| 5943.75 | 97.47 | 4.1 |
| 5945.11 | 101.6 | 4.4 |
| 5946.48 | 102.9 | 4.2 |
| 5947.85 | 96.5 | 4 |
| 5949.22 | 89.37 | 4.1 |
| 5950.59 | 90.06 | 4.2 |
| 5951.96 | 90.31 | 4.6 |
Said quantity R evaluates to 9.5 angstrom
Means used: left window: 96.5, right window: 91.7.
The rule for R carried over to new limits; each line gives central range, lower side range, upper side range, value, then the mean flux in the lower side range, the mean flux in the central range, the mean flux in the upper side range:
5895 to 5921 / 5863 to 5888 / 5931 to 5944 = 4.3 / 84.5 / 75.6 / 95.6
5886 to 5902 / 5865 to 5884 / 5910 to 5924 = 8.0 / 88.7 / 44.5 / 88.5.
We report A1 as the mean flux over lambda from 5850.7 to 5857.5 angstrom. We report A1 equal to 94.7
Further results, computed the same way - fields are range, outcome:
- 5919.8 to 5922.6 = 85.3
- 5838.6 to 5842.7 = 110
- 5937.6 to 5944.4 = 97.1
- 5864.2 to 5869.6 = 92.8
